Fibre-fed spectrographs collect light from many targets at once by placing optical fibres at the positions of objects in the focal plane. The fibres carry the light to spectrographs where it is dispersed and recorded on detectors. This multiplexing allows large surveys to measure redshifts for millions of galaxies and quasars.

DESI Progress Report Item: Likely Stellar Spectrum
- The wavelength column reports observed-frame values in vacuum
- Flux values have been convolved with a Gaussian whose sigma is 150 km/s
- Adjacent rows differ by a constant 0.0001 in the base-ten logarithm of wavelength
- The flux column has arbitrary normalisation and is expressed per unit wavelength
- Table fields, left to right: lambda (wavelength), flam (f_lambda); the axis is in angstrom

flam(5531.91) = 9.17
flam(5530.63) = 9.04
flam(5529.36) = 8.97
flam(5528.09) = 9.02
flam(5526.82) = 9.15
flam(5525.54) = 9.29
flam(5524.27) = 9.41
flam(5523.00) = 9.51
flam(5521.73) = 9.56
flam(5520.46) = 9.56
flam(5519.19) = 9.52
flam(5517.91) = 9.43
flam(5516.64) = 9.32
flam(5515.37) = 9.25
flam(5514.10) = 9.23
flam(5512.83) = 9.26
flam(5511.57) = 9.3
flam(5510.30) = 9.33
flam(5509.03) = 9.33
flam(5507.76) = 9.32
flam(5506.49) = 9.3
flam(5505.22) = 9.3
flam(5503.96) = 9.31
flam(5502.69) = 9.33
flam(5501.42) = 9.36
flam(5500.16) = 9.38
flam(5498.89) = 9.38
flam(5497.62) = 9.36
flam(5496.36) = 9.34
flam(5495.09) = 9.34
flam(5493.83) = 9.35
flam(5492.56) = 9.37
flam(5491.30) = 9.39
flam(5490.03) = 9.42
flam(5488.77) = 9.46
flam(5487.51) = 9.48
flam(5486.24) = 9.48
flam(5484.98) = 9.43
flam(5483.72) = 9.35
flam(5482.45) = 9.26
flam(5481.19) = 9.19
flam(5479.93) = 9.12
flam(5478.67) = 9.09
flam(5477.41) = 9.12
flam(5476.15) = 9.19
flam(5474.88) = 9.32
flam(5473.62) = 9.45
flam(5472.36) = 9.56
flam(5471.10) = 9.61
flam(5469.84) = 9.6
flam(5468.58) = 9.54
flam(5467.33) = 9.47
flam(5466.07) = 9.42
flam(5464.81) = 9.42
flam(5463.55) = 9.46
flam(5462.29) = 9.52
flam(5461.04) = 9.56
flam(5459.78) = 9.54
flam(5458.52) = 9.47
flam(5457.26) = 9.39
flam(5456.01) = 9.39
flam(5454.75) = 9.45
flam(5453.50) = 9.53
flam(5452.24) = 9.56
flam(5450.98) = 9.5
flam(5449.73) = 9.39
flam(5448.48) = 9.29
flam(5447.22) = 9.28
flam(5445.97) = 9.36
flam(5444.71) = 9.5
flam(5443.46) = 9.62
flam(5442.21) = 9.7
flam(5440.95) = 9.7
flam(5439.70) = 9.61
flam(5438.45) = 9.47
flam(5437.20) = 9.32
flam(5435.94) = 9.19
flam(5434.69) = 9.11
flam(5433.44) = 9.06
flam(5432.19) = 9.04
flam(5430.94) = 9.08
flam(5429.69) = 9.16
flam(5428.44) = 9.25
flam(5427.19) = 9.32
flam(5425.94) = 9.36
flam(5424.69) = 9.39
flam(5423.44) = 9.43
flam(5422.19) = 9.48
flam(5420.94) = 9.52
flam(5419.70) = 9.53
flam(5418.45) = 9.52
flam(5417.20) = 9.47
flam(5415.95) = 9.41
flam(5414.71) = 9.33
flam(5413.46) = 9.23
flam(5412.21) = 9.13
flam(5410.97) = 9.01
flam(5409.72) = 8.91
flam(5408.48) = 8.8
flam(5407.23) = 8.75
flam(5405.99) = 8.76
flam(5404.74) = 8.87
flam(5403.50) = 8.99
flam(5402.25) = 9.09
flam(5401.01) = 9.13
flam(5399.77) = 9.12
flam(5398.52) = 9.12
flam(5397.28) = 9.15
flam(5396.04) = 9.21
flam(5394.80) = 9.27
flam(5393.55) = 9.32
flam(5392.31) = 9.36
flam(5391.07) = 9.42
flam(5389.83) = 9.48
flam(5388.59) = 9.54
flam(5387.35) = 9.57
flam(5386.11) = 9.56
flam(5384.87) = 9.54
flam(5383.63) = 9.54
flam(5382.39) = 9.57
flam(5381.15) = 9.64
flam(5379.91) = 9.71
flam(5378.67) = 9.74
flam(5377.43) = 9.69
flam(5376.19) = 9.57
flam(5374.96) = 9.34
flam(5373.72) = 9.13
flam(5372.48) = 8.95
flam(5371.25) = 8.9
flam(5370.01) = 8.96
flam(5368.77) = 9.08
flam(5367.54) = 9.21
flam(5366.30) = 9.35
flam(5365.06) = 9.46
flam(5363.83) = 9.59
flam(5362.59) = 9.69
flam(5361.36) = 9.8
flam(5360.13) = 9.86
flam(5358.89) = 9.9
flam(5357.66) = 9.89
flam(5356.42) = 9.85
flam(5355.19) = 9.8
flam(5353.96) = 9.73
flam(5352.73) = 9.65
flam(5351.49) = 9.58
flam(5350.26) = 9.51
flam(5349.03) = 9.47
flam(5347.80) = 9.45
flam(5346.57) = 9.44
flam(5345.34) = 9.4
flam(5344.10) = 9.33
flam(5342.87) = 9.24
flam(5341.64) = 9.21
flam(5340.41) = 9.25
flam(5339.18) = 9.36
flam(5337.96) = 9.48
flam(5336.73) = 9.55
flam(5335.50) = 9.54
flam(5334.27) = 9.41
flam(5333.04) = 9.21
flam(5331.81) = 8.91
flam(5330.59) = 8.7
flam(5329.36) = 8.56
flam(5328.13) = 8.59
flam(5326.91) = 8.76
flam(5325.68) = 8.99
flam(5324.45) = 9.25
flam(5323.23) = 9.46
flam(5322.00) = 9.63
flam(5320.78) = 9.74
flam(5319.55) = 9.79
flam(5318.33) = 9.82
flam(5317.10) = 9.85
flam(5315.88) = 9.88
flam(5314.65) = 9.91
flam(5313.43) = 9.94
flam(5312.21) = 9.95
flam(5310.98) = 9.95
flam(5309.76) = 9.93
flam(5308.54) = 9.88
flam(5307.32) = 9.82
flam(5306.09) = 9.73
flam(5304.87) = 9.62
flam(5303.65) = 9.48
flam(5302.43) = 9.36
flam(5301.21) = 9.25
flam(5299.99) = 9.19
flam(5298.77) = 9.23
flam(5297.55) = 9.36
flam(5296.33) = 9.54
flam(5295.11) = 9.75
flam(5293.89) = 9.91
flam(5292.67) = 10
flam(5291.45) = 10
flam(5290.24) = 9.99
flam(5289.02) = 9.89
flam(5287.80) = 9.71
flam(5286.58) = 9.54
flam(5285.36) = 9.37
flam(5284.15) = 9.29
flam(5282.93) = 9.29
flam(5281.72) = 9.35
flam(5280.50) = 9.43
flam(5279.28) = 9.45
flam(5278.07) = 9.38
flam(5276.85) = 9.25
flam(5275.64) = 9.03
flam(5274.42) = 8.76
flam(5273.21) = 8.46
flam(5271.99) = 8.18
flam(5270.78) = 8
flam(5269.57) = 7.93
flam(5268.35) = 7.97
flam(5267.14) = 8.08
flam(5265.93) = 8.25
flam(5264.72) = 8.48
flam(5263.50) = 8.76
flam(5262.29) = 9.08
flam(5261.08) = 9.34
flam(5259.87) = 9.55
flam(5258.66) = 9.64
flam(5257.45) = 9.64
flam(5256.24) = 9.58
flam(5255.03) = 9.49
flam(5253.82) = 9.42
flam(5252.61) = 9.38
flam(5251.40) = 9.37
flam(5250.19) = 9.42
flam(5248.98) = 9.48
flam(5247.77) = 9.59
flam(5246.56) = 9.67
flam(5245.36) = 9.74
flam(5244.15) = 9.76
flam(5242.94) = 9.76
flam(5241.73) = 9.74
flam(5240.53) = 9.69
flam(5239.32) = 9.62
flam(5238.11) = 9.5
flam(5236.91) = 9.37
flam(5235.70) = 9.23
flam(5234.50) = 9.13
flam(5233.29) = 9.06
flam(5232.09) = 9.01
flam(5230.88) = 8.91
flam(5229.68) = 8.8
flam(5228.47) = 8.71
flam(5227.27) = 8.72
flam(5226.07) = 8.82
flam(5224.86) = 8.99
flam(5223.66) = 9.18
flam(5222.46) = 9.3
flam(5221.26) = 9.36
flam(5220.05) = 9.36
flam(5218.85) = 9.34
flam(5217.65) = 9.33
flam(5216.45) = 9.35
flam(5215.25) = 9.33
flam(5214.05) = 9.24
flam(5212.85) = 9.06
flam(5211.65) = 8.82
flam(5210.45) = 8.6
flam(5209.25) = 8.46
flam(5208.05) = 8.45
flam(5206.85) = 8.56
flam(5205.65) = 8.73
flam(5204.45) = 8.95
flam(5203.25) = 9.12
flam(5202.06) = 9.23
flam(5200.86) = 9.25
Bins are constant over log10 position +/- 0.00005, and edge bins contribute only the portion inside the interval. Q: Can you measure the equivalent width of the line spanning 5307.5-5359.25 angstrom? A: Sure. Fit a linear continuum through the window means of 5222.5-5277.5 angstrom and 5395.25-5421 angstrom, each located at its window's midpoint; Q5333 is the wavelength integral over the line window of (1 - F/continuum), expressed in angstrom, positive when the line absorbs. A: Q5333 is -2.1 angstrom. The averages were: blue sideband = 9.1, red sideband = 9.14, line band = 9.5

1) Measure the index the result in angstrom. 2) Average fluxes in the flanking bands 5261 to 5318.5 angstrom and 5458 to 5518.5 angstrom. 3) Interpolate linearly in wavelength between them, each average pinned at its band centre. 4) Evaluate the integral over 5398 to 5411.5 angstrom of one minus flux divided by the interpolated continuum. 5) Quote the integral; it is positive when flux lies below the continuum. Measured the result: 0.57 angstrom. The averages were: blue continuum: 9.32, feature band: 8.95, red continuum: 9.37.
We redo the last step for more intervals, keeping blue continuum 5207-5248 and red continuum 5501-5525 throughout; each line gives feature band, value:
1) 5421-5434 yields 0.1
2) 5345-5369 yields -0.8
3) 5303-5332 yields -0.8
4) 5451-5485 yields -0.3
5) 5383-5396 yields -0.2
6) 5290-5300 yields -0.5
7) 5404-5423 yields 0.3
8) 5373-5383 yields -0.3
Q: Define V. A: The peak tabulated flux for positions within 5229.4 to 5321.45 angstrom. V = 10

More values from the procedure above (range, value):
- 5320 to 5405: 9.9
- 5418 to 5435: 9.53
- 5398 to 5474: 9.7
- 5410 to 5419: 9.52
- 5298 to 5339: 9.95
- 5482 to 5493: 9.48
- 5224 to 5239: 9.5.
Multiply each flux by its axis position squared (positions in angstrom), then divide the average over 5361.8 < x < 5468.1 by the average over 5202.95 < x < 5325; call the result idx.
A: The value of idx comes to 1.1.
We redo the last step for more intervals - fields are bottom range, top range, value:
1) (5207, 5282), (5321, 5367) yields 1.07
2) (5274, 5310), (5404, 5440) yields 1.02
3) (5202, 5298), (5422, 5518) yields 1.11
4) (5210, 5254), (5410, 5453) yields 1.09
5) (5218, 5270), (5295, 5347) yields 1.06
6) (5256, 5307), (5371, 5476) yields 1.07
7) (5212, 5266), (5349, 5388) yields 1.08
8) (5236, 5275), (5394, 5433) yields 1.07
